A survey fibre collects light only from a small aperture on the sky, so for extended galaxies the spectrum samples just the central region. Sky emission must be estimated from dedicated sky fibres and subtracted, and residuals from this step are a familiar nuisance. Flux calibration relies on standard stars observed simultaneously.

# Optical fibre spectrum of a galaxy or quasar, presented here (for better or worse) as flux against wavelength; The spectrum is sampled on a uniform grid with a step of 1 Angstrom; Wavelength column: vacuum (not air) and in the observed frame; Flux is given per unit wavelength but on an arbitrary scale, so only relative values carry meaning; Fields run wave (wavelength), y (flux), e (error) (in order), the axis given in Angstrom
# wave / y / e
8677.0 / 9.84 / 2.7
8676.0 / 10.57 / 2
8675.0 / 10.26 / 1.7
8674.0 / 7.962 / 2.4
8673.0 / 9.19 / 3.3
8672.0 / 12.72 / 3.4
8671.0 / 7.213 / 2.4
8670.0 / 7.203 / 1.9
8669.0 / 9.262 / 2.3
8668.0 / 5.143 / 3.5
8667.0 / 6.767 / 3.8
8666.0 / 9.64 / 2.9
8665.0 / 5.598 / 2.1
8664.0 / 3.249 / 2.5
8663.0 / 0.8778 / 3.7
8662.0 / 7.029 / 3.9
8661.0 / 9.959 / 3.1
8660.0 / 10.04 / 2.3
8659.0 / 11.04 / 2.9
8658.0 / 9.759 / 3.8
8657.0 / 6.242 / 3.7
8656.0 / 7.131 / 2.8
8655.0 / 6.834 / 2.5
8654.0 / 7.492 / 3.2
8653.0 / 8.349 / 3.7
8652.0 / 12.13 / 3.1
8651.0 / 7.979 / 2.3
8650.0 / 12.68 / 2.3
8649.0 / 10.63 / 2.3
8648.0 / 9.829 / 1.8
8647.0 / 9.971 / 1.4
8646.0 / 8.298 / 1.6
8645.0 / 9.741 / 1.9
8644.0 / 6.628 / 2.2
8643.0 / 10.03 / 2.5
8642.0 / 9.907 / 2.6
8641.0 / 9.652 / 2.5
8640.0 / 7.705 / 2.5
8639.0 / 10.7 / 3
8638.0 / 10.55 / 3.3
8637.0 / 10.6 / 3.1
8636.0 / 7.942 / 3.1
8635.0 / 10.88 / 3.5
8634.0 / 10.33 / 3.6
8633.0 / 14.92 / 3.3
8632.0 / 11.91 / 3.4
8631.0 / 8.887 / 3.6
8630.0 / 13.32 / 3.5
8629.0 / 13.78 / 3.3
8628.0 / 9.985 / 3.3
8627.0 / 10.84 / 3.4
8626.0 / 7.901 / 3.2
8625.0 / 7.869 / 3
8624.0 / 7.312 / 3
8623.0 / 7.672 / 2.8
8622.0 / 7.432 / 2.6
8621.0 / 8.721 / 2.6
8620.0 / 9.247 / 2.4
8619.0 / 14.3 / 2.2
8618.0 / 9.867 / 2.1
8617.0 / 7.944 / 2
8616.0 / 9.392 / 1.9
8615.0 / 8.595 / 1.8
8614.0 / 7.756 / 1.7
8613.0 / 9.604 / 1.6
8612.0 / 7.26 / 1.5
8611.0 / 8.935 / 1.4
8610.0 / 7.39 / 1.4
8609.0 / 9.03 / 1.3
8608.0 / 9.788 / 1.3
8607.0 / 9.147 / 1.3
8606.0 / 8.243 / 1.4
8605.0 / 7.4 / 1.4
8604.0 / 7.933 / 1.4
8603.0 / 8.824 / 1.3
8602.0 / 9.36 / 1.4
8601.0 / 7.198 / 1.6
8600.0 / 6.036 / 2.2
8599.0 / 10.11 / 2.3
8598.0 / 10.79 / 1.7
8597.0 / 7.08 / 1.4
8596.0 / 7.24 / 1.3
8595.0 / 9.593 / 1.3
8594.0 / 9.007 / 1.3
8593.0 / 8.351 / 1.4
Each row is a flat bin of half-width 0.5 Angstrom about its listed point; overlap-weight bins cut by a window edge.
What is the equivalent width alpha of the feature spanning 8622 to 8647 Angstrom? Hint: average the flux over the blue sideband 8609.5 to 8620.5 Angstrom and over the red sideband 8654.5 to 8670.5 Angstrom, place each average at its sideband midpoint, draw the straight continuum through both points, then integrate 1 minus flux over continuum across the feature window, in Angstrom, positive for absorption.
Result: -4.51 Angstrom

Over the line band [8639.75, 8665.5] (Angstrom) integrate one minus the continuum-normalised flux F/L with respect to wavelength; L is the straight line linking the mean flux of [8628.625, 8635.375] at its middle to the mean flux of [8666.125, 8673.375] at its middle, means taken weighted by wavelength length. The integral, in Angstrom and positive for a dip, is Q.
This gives 4.1 Angstrom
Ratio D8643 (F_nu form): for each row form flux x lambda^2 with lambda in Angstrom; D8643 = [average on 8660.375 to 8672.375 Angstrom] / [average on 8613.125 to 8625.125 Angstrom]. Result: 0.80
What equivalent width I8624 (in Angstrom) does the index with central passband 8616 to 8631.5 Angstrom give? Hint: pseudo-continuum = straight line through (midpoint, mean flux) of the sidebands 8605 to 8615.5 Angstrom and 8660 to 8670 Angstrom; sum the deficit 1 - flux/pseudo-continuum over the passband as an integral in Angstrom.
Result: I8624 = -3.1 Angstrom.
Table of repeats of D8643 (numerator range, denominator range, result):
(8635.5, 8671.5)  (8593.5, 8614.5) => 1.01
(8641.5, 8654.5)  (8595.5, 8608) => 1.15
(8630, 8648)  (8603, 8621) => 1.13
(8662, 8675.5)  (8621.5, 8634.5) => 0.73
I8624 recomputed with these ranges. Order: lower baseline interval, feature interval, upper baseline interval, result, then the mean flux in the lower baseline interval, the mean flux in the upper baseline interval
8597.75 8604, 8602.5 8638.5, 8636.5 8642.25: -0.9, 8.57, 9.85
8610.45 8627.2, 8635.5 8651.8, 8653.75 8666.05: -3.7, 8.82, 7.21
